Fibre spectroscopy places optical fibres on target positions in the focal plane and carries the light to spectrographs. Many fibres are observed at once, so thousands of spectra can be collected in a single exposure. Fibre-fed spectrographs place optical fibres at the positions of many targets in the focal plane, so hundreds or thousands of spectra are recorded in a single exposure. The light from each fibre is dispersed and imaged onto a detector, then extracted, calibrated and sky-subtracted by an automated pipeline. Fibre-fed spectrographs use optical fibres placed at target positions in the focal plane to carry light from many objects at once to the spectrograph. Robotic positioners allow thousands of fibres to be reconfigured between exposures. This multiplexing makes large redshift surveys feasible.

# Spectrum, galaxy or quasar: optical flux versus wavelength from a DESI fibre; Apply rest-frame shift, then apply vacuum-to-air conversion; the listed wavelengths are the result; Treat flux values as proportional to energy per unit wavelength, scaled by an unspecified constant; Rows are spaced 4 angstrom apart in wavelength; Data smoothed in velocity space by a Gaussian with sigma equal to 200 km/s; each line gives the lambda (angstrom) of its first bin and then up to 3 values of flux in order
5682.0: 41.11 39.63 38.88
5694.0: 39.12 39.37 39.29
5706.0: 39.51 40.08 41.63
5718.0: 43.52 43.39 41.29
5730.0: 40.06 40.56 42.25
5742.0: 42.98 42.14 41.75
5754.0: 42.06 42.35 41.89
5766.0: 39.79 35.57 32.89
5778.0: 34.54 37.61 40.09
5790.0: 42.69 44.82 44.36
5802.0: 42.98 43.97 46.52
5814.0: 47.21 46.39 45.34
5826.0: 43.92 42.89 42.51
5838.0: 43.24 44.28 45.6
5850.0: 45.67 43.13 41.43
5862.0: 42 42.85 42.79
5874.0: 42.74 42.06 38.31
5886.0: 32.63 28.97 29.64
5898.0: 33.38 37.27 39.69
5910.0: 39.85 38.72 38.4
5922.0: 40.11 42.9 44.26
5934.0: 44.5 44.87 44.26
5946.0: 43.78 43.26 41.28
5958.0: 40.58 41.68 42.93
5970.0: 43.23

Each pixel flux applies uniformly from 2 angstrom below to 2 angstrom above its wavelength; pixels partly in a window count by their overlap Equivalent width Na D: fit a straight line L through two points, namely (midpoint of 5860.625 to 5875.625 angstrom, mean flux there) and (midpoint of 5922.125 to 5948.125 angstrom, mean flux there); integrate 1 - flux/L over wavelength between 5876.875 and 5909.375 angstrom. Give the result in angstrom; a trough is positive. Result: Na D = 5.9 angstrom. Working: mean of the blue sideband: 42.6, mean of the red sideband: 43.8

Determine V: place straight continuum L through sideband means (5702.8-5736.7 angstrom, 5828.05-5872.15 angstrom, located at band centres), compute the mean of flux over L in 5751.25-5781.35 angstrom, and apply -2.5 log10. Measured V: 0.09 mag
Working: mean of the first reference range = 41.2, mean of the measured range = 38.5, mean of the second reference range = 43.3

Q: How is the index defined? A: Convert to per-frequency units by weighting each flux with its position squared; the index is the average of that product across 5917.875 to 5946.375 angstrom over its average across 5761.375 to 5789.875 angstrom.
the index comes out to 1.2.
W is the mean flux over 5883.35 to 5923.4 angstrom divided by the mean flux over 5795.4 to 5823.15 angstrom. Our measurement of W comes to 0.79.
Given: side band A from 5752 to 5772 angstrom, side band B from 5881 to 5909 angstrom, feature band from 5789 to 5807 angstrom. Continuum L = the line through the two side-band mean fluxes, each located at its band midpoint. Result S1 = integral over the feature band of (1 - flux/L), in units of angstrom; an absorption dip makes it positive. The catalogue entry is -2.4 angstrom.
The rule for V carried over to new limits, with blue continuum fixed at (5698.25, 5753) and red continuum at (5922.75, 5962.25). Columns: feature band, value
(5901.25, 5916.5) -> 0.10 mag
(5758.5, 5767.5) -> 0.01 mag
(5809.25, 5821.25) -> -0.11 mag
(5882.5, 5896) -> 0.34 mag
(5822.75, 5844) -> -0.03 mag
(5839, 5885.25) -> 0.00 mag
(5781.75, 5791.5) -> 0.04 mag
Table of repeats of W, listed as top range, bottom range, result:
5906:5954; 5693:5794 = 1.04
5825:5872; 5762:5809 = 1.08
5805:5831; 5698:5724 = 1.10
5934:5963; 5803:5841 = 0.96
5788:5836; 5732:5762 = 1.06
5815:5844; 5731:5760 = 1.05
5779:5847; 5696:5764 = 1.05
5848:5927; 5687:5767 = 0.95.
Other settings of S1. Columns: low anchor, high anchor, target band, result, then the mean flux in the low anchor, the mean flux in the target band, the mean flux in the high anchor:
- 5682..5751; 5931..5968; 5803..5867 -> -3.3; 40.9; 44.2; 43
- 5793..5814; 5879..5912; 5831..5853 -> -1.8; 44.8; 44.1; 35.2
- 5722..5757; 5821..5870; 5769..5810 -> 2.1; 41.8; 40.4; 43.5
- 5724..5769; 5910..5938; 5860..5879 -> -0.4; 41.4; 42.5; 41.6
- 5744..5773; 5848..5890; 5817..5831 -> -1.4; 40.5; 44.6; 40.8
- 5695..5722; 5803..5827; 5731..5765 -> 0.5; 40.7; 41.9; 45.5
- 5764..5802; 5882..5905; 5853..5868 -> -3.1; 39.4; 42.3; 33.2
